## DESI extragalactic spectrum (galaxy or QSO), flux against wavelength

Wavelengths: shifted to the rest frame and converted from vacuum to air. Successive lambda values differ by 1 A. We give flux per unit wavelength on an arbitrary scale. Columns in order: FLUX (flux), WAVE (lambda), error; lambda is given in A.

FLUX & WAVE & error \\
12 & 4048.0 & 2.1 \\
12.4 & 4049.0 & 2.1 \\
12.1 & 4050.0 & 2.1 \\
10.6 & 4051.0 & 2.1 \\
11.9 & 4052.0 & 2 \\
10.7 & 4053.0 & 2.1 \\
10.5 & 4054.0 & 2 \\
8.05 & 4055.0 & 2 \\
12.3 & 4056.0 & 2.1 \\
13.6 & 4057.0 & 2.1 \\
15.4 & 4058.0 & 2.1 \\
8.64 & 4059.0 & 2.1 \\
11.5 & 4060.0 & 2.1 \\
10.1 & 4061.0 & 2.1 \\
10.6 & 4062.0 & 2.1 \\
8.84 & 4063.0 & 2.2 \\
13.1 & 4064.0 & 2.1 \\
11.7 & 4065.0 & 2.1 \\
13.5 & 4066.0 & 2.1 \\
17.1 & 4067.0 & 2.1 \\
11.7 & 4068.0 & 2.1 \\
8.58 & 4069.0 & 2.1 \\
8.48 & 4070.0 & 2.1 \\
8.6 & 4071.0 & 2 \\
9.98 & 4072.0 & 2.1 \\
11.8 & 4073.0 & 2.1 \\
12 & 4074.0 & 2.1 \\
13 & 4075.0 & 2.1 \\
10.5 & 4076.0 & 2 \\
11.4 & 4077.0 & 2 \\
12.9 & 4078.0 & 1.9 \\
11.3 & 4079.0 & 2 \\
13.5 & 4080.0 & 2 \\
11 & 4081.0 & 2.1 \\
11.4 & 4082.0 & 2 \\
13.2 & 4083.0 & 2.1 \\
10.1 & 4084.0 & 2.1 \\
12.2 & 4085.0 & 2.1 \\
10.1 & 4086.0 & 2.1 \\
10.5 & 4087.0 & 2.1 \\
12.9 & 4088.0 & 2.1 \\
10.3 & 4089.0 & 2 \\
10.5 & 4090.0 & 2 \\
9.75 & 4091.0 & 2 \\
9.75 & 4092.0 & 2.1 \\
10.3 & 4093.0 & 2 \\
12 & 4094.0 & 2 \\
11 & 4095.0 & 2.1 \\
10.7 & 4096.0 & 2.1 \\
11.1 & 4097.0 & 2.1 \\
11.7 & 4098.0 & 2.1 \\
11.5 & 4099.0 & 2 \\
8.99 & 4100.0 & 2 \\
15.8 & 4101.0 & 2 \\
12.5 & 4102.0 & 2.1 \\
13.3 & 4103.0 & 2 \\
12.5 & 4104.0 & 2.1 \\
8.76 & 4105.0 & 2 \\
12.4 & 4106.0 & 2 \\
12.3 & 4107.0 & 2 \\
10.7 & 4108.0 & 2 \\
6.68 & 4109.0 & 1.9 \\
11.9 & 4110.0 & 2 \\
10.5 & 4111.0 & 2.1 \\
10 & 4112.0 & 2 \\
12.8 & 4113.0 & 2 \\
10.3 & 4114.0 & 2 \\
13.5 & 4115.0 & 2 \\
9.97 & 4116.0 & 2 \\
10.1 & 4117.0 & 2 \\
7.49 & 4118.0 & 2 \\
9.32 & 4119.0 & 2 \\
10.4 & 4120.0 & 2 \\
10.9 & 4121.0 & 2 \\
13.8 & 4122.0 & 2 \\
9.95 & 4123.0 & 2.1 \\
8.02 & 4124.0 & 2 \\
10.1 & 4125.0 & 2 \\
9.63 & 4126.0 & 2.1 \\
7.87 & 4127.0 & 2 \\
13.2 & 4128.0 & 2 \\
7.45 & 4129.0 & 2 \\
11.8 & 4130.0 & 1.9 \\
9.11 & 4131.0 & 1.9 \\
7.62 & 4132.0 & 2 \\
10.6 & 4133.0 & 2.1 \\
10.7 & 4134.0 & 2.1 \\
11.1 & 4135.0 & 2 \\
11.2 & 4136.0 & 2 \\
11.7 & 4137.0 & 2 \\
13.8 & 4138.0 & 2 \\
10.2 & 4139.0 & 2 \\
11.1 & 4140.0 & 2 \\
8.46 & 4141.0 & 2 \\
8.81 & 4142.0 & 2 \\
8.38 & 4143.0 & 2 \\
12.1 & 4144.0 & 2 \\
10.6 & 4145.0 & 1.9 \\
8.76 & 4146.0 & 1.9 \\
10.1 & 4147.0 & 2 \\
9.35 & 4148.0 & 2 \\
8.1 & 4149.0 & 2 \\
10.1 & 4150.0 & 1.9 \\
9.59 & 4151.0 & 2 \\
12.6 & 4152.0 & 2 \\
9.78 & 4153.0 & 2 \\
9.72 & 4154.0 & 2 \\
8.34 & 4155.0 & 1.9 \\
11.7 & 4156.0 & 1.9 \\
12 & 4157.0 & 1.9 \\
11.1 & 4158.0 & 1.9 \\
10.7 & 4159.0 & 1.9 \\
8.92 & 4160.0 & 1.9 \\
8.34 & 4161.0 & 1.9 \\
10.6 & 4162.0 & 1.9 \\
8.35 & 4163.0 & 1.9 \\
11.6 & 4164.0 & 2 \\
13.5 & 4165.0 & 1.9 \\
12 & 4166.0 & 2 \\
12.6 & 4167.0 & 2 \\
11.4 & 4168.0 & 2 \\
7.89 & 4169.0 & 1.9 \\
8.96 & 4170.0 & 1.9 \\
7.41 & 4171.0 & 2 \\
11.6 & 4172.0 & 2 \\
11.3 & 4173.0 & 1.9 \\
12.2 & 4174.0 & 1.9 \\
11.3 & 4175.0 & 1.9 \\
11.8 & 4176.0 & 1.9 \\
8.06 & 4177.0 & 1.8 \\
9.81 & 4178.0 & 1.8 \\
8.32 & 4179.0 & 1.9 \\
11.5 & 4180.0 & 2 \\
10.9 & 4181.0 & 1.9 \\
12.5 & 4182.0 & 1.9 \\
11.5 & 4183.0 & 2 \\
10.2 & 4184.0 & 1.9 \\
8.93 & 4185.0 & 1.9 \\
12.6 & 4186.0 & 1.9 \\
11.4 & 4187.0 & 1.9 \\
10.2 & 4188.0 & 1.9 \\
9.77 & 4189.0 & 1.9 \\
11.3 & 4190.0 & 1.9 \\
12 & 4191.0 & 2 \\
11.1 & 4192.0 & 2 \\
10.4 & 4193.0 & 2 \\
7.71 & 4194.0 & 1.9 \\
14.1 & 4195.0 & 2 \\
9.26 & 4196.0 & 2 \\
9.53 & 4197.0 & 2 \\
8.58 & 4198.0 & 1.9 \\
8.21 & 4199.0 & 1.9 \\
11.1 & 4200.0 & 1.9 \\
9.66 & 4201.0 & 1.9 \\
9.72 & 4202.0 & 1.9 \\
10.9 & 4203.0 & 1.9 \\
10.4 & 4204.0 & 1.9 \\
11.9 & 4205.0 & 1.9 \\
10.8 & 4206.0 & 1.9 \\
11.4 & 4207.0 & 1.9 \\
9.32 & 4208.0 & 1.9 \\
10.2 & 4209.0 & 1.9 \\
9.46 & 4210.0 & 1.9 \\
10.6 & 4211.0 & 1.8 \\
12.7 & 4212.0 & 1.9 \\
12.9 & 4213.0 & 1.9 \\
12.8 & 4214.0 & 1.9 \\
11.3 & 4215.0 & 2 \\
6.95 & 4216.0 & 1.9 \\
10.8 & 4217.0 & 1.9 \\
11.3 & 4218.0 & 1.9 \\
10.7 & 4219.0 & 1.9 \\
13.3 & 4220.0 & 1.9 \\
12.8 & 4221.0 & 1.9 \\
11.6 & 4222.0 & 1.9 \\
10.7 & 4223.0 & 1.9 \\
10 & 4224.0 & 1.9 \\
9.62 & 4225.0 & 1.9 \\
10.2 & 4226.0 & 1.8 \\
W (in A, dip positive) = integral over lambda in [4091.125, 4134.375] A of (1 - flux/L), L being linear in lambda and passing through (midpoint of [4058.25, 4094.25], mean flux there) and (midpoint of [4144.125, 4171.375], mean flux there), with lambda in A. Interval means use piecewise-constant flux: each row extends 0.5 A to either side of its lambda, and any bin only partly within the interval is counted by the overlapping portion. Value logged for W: 0.4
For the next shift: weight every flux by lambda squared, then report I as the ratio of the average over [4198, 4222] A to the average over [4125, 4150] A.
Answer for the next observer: 1.11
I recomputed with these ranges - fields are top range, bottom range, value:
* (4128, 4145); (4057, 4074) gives 0.95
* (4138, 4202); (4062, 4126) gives 0.97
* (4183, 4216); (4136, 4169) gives 1.04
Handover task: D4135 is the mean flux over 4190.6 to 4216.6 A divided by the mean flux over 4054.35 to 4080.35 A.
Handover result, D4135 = 0.92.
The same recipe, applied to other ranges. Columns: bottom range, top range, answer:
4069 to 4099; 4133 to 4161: 0.93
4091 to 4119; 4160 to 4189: 0.96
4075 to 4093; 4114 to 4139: 0.92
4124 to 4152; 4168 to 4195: 1.04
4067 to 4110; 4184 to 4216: 0.94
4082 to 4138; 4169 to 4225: 0.98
